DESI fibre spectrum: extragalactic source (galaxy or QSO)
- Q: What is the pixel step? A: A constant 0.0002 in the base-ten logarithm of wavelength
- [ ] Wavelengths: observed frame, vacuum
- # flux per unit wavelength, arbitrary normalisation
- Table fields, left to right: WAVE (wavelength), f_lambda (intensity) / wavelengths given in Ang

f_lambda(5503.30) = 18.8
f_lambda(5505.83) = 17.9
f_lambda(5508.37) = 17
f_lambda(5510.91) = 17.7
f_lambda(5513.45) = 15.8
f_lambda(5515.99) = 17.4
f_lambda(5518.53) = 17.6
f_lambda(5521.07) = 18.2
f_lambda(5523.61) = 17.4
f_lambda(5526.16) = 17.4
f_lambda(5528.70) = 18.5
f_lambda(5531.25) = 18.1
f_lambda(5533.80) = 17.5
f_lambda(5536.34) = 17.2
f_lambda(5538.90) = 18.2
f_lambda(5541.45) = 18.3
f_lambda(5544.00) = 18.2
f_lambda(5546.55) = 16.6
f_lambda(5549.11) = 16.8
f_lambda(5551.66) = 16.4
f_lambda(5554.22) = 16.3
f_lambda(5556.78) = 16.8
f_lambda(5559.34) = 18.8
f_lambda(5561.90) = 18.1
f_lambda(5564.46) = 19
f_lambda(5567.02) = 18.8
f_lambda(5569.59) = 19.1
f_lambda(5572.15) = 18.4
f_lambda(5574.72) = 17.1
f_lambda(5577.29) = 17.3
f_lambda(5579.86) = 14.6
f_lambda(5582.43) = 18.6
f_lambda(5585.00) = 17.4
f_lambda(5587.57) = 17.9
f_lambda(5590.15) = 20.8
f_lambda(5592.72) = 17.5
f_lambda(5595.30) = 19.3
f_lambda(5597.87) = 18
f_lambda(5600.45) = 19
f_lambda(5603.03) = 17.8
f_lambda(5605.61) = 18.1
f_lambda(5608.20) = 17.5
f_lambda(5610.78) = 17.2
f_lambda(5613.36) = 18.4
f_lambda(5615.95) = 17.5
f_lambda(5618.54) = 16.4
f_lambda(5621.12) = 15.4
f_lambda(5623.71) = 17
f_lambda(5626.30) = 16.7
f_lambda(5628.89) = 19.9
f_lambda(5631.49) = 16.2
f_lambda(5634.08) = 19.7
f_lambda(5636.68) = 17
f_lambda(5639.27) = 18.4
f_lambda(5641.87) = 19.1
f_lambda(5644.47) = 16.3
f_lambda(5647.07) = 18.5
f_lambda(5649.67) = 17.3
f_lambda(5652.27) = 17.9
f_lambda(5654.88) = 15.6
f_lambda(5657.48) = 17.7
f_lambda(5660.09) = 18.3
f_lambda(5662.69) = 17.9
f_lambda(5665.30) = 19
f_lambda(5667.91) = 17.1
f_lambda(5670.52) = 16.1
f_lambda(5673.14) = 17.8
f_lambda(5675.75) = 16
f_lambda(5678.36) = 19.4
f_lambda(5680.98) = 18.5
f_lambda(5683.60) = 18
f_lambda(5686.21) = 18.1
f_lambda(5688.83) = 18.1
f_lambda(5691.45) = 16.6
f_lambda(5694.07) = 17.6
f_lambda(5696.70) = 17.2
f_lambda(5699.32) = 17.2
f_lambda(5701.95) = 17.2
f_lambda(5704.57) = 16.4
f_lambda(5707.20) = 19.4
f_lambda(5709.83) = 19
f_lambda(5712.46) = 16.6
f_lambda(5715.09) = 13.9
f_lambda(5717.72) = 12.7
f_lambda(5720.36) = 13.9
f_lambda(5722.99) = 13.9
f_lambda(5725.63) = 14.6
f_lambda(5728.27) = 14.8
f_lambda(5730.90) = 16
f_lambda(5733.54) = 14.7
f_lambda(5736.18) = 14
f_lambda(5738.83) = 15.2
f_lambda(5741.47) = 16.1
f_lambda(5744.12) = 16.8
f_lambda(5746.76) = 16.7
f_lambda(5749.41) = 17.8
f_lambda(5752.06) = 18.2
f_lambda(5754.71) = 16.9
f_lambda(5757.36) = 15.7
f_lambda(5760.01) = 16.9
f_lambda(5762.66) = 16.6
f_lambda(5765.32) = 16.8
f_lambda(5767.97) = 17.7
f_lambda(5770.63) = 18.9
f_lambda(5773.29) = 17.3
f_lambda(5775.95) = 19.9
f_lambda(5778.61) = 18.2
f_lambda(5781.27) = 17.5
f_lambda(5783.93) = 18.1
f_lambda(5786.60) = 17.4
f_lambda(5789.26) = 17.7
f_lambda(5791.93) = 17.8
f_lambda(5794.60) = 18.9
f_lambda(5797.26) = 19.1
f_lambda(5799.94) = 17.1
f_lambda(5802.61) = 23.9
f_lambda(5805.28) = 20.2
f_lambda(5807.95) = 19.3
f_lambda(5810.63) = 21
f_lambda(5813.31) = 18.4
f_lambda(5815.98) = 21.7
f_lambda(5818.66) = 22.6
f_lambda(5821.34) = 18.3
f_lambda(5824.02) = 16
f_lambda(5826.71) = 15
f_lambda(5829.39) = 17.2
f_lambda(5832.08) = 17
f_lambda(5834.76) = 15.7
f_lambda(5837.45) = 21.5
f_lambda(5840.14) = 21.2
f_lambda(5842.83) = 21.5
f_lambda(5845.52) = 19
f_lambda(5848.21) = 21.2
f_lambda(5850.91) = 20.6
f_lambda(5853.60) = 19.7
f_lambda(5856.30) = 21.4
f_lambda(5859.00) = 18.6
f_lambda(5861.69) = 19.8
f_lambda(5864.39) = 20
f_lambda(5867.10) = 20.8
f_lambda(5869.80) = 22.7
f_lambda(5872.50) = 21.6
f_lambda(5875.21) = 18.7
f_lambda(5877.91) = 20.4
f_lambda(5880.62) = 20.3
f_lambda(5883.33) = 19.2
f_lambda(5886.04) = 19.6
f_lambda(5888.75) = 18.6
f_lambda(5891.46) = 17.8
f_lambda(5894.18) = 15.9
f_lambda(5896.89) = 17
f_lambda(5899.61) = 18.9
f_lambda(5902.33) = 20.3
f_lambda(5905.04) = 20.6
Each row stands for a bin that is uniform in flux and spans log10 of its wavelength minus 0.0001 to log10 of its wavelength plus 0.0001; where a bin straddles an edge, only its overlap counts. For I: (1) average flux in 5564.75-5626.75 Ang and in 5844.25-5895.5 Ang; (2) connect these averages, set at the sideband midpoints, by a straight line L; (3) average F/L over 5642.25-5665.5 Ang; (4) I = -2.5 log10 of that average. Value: 0.04 mag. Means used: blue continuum 17.8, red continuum 19.8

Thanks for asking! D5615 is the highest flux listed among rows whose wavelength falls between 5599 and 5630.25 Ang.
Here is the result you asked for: 19.9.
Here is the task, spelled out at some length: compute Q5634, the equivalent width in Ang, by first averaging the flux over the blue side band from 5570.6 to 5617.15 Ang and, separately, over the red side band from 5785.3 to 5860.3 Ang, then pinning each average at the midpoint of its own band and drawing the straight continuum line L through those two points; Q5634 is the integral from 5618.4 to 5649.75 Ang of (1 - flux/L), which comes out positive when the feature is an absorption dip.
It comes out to 1.0 Ang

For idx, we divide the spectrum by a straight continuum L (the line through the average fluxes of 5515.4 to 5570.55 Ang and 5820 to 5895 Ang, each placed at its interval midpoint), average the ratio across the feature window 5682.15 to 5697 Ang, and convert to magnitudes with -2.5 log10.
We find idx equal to 0.05 mag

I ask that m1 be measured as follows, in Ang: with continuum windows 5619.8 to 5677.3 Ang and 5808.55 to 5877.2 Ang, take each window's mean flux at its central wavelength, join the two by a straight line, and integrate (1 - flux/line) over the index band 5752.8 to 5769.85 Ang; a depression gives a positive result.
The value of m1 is 1.70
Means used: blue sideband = 17.5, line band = 16.9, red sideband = 19.7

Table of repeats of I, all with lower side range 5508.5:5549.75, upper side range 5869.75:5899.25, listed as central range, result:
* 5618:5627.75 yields 0.10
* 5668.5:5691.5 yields 0.03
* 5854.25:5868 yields -0.06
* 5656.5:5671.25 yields 0.02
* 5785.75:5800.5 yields 0.04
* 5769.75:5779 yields 0.00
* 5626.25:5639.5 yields 0.00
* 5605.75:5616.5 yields 0.01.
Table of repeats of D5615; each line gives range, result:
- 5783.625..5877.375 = 23.9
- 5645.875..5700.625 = 19.4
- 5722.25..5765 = 18.2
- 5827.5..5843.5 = 21.5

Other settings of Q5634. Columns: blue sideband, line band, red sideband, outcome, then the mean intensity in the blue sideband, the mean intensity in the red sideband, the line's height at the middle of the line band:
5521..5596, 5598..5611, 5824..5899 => 0.0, 17.8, 19.3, 18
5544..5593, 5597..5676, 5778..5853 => 2.2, 17.7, 19.1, 18.1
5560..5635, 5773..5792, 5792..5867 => 1.1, 17.9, 19.5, 19.1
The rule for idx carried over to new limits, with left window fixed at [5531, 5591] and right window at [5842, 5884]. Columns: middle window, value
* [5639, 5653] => 0.04 mag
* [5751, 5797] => 0.11 mag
